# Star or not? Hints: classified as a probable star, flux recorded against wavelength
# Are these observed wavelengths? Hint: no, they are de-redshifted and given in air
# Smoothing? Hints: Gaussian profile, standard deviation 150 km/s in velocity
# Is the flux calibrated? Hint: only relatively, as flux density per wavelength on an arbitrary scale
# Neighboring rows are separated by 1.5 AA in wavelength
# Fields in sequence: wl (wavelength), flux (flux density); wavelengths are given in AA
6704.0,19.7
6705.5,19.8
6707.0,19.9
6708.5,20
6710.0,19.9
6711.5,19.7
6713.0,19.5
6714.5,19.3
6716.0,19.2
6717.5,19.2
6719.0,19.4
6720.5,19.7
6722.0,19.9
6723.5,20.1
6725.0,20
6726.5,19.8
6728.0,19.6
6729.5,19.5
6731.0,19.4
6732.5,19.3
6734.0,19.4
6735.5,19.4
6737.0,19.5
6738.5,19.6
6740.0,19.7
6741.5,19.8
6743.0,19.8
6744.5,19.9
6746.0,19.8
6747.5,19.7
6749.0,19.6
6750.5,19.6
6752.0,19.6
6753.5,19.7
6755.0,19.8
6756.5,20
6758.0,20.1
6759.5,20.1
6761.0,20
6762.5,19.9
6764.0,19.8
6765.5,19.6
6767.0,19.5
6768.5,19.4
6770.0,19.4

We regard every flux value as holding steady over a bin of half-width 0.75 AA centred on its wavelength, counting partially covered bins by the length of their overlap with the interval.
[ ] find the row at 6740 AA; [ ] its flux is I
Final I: 19.7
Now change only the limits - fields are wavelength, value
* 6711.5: 19.7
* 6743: 19.8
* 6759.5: 20.1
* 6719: 19.4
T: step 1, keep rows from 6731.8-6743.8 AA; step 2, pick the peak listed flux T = 19.8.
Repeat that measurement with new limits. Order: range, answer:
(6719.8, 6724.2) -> 20.1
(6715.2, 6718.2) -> 19.2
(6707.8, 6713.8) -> 20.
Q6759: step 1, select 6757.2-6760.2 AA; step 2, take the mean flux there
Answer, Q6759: 20.1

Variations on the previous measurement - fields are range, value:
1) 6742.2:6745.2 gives 19.8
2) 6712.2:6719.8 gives 19.3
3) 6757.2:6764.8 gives 20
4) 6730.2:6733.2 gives 19.4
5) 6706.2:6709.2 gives 19.9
